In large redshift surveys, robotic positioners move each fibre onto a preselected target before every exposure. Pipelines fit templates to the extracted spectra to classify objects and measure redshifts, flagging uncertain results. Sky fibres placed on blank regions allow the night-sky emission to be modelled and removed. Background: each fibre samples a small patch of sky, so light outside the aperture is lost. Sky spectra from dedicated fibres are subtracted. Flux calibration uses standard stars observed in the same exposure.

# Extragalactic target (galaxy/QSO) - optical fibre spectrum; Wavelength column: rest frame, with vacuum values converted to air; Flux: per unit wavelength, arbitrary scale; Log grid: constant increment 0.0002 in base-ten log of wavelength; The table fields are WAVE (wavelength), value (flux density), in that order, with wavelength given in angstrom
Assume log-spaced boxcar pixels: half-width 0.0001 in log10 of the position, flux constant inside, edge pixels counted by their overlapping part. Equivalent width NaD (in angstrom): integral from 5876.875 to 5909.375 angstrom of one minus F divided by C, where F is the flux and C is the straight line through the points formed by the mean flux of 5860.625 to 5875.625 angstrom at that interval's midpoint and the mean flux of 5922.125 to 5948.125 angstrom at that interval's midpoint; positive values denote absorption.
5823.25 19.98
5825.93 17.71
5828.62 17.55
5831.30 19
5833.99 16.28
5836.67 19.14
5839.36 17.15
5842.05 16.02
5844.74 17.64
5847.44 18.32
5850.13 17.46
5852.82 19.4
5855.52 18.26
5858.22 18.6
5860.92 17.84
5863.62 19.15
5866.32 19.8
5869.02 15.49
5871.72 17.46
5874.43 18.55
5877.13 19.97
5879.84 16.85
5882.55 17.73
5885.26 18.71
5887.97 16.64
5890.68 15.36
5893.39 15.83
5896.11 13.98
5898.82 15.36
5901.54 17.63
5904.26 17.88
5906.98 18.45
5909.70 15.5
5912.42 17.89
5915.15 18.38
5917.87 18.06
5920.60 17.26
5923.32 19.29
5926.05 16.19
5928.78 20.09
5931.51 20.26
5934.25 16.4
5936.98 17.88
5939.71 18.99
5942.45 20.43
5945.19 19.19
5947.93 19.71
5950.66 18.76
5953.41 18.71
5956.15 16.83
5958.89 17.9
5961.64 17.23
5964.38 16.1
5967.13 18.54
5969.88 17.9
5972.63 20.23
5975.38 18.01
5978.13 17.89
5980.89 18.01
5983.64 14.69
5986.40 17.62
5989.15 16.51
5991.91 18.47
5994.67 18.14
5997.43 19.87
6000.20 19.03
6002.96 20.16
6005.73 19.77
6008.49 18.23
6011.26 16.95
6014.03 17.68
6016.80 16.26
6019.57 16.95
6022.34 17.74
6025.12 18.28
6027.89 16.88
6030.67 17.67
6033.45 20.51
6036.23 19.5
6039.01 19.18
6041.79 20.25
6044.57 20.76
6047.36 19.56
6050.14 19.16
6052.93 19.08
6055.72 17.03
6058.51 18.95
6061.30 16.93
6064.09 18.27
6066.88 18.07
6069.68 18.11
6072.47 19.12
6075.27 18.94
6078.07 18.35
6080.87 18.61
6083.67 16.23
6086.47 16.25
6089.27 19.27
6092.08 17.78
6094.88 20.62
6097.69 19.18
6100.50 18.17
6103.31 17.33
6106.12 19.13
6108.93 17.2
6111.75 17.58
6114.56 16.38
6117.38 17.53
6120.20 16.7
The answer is 2.6 angstrom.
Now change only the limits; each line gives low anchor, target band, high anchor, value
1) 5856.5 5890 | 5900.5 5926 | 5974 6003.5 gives 0.4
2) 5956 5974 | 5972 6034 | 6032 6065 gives 1.4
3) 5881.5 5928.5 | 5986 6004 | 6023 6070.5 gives -0.4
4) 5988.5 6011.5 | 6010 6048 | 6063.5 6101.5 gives 0.3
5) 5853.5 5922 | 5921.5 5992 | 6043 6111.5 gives -1.2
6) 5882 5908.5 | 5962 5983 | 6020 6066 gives -0.2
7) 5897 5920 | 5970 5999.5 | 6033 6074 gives 0.3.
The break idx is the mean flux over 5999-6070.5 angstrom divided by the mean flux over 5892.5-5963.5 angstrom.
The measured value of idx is 1.04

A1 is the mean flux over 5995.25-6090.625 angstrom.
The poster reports 18.5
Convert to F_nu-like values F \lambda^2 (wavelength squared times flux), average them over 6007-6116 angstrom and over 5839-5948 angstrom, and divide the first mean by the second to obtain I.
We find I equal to 1.08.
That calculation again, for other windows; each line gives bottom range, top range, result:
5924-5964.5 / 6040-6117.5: 1.04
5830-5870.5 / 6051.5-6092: 1.08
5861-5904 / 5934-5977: 1.09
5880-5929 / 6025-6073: 1.15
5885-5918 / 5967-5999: 1.10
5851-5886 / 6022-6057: 1.10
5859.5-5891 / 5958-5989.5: 1.02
